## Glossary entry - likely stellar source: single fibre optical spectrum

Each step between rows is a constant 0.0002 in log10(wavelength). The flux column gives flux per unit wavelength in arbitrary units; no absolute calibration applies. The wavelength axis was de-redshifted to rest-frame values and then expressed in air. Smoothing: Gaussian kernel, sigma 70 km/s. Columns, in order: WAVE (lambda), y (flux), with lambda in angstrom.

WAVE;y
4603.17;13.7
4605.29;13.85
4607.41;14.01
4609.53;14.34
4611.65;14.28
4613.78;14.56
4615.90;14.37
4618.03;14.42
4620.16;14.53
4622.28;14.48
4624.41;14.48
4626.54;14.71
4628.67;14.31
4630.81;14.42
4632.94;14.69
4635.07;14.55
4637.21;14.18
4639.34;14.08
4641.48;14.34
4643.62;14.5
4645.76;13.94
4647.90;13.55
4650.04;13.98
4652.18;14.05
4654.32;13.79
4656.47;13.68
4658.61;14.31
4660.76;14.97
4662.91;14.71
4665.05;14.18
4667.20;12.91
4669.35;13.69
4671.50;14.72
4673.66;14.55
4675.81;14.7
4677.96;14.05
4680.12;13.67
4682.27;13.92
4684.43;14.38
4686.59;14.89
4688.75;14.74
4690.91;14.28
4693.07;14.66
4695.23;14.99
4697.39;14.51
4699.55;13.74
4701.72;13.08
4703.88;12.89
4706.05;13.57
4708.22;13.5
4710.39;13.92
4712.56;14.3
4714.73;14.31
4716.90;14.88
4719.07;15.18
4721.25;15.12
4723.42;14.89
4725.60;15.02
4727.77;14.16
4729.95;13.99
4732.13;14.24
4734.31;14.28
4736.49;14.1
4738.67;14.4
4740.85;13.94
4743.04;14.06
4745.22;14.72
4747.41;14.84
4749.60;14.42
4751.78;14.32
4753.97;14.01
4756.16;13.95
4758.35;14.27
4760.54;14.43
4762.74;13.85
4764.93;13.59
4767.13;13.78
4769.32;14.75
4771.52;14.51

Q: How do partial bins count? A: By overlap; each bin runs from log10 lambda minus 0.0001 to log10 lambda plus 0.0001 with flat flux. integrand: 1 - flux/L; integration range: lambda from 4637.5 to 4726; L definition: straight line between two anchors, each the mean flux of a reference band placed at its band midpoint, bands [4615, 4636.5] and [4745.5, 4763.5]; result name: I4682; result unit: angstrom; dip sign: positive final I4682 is 1.1 angstrom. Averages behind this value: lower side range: 14.5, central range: 14.2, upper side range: 14.3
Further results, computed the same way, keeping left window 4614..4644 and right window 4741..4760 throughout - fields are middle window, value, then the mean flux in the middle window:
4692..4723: 0.32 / 14.2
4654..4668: 0.28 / 14.1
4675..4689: 0.07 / 14.3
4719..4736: -0.27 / 14.6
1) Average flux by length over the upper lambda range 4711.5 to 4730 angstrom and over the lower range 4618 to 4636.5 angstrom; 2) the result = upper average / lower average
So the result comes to 1.01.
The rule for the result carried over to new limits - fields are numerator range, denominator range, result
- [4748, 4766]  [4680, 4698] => 0.97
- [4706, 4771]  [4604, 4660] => 1.00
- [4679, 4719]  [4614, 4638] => 0.98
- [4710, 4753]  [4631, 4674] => 1.02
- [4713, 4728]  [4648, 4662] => 1.05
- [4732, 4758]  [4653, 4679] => 1.01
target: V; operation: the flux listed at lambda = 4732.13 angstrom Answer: 14.24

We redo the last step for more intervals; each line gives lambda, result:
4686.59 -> 14.89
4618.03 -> 14.42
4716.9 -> 14.88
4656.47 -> 13.68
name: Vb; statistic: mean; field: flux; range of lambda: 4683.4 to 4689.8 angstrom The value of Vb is 14.7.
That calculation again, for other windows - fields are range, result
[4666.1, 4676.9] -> 14.1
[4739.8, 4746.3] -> 14.2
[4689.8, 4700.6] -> 14.5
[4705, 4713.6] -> 13.8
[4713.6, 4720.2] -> 14.8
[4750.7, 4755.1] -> 14.2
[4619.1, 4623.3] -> 14.5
